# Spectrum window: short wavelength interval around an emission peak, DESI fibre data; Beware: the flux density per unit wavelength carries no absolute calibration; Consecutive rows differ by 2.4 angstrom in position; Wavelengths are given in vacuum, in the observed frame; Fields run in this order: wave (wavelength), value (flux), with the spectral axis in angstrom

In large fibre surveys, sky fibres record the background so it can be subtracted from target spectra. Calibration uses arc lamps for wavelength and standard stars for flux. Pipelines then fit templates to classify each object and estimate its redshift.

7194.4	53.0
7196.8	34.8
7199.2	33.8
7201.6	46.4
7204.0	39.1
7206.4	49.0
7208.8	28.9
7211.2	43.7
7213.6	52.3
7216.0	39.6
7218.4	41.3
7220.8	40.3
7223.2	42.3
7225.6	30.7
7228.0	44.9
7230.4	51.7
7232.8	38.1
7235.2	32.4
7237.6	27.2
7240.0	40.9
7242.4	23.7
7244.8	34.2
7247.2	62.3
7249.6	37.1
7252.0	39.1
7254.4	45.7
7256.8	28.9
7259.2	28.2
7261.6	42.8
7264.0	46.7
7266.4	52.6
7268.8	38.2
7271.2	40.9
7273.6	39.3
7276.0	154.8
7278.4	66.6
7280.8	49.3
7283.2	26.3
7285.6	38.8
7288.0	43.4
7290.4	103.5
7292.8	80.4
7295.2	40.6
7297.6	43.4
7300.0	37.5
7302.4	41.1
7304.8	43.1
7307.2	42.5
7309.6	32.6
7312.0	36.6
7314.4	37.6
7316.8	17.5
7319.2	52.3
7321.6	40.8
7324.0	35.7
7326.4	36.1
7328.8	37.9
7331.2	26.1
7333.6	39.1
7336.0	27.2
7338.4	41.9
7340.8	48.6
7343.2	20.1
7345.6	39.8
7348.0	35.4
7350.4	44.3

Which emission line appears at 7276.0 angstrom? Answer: [S II] 6716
